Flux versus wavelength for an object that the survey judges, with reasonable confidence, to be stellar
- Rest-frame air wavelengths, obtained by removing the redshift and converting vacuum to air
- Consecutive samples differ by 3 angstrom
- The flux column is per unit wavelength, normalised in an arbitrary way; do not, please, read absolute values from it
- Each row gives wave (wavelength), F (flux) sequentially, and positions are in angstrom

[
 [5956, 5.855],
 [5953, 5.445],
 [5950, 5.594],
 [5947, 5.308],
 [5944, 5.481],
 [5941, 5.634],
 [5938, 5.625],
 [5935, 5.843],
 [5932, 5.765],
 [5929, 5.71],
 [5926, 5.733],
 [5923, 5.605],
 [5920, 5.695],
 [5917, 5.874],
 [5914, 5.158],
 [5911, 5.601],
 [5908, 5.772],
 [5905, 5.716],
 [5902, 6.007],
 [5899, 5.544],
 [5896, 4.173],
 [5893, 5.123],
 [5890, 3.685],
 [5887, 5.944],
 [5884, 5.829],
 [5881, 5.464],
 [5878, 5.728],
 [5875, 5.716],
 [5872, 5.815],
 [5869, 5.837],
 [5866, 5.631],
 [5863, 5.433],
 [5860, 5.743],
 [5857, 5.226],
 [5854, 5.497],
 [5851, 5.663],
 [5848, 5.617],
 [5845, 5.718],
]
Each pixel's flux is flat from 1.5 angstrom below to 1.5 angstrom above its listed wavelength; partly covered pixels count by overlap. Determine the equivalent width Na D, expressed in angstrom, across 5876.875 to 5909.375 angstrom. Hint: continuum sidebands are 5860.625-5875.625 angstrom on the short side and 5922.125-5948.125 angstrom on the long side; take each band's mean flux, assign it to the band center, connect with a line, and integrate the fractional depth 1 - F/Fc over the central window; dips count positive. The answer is 1.8 angstrom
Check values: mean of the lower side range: 5.69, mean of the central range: 5.36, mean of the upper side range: 5.64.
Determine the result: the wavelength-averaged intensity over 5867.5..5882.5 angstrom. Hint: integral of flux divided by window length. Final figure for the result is 5.71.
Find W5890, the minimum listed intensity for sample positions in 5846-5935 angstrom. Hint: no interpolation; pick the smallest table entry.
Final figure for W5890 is 3.685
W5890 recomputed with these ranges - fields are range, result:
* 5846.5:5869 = 5.226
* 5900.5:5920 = 5.158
